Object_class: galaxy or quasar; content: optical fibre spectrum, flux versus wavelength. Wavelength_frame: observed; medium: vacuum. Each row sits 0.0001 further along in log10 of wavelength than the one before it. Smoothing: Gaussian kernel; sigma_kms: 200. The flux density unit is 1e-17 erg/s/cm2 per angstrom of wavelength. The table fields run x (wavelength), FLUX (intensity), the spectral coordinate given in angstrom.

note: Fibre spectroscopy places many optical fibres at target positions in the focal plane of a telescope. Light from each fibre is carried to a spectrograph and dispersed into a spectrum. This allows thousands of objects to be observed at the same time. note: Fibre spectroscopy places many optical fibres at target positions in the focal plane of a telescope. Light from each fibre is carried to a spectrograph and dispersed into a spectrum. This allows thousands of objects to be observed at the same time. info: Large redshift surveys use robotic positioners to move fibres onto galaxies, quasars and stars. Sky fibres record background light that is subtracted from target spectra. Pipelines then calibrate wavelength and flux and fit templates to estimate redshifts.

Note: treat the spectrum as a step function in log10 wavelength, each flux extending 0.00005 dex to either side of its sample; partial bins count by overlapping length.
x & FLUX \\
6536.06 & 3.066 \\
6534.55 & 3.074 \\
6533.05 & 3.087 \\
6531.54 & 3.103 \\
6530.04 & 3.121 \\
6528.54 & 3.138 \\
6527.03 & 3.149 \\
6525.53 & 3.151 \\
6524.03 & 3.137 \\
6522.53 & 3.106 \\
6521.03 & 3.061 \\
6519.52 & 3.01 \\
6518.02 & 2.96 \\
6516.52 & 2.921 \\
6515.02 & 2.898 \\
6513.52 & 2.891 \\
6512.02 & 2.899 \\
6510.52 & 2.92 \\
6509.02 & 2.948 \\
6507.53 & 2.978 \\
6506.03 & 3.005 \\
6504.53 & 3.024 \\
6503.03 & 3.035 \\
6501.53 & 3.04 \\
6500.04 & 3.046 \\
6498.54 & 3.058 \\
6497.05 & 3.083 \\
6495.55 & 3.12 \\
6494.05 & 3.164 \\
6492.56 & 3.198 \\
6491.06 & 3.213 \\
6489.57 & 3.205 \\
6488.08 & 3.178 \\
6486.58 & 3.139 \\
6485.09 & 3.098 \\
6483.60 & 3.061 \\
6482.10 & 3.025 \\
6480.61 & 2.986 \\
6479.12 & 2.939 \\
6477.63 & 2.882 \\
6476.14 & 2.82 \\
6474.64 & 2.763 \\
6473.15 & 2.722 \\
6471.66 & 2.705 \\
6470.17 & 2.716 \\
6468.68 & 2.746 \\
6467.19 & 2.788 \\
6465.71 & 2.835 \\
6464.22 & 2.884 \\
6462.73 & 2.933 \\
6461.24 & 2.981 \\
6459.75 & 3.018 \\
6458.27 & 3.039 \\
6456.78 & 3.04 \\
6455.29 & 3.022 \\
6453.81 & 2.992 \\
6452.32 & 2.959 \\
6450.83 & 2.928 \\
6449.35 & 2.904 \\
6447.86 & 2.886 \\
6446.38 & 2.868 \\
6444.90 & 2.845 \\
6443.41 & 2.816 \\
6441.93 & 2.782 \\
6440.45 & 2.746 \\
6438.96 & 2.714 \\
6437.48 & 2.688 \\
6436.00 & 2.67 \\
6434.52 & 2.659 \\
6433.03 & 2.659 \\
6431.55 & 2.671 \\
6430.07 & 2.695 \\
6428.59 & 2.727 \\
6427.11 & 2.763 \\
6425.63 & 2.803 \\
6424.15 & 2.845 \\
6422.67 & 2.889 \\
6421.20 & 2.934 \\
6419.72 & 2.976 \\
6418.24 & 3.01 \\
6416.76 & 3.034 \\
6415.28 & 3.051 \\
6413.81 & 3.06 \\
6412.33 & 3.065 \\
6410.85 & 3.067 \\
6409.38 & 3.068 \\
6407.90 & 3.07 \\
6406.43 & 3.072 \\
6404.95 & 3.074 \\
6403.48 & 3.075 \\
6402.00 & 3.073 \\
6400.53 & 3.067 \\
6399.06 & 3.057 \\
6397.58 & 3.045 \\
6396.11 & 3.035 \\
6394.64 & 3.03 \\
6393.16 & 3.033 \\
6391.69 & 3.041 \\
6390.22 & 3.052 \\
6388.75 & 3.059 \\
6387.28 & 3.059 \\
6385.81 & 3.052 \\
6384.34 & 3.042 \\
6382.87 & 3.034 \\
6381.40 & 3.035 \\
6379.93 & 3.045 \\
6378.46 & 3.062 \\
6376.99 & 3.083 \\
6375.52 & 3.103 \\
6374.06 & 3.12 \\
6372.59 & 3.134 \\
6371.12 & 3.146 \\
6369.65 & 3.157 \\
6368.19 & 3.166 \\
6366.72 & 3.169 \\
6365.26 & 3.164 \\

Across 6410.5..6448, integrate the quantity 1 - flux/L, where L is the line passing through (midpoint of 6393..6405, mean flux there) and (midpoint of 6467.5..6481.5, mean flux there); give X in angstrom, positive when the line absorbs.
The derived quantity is 1.5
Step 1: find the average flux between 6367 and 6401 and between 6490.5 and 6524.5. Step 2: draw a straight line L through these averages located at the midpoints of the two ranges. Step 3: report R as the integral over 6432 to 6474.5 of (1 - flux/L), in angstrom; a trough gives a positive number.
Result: 2.9 angstrom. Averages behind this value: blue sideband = 3.07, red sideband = 3.03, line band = 2.84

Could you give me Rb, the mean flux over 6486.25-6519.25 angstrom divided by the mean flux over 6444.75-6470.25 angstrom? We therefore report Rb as 1.04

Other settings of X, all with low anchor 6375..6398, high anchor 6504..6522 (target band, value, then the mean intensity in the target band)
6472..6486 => 0.3 angstrom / 2.92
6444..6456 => 0.3 angstrom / 2.92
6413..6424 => 0.2 angstrom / 2.99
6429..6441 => 1.3 angstrom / 2.69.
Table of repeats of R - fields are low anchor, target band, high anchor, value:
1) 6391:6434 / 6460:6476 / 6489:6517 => 1.02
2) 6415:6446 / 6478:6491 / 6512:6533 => -0.59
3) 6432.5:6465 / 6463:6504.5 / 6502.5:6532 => -0.47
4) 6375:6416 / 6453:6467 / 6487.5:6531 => 0.43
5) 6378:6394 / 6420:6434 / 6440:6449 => 0.56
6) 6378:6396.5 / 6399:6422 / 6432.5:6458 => -0.66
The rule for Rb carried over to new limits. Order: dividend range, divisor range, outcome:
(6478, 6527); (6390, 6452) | 1.04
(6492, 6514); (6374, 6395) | 0.99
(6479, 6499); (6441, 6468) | 1.07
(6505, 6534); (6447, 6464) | 1.02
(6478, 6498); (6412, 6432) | 1.07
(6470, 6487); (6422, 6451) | 1.05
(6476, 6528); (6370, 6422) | 1.00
